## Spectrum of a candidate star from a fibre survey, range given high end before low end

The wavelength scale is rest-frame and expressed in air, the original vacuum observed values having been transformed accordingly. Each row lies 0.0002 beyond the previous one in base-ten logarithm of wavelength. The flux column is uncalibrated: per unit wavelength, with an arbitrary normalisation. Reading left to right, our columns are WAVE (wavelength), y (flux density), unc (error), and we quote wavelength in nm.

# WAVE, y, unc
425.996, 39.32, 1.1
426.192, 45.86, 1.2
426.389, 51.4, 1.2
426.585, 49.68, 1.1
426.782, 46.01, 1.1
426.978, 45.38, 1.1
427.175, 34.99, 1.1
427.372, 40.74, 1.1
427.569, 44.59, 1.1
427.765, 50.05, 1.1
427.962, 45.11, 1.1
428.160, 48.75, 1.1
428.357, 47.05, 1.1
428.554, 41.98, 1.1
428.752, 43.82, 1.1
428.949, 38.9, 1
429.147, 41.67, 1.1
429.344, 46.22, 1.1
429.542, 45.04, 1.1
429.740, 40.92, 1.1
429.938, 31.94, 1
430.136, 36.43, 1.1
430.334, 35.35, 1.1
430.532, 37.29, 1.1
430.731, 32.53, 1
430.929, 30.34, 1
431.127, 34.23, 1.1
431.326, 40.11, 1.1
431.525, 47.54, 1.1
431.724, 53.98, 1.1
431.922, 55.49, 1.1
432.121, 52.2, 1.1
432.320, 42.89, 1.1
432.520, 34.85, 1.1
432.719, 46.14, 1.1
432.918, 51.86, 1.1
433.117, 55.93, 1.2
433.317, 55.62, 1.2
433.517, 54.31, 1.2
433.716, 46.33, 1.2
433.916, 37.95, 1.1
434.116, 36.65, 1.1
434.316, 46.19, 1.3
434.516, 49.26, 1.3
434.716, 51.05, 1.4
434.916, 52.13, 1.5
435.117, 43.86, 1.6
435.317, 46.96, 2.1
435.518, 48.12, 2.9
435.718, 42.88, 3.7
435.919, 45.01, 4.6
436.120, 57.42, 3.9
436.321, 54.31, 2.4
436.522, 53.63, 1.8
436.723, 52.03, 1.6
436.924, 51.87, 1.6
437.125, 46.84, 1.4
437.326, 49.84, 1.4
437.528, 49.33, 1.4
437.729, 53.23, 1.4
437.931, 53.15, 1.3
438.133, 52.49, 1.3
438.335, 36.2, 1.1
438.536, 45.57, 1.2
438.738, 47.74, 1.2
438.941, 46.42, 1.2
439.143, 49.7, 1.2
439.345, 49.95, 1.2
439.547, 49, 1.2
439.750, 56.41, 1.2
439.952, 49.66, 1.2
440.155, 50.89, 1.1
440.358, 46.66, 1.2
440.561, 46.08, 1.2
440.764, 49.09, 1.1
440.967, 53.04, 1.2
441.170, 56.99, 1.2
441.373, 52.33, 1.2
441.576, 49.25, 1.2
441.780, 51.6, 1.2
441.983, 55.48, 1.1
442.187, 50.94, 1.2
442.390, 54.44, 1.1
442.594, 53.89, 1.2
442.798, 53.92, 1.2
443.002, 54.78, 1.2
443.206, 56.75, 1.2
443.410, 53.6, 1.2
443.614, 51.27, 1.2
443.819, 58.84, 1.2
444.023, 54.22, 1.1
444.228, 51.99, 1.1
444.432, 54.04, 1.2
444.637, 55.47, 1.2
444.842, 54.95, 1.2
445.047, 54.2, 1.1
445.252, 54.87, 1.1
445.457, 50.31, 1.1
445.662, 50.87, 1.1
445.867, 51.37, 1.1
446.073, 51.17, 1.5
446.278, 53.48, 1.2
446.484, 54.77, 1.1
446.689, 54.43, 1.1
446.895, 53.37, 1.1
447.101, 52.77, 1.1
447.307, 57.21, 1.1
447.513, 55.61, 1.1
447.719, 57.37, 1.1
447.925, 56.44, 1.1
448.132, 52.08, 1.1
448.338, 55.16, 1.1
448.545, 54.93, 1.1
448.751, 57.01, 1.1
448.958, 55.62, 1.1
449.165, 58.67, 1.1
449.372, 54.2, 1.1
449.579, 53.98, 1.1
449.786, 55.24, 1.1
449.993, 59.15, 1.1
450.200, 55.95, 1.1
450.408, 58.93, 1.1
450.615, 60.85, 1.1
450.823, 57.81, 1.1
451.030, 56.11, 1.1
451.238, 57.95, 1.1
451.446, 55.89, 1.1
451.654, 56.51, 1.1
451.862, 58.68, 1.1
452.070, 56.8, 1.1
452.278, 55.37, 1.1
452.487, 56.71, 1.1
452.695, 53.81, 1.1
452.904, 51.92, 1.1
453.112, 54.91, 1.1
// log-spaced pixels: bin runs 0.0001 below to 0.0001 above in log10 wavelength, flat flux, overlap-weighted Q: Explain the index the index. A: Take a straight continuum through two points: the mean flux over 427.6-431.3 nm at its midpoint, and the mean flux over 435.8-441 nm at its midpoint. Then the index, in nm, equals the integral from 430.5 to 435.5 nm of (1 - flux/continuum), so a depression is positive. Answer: -0.156 nm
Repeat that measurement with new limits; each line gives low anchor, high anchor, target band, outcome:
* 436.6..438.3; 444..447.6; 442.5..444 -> -0.058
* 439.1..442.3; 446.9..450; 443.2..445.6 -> -0.038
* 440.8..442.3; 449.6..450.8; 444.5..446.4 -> 0.067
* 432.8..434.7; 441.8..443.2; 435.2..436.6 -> 0.003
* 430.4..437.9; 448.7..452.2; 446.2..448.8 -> 0.012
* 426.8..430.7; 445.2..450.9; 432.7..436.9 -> -0.279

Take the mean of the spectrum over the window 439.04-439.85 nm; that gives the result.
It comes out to 51.3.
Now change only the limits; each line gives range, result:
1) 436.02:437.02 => 53.9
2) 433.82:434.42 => 40.3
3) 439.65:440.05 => 53.1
